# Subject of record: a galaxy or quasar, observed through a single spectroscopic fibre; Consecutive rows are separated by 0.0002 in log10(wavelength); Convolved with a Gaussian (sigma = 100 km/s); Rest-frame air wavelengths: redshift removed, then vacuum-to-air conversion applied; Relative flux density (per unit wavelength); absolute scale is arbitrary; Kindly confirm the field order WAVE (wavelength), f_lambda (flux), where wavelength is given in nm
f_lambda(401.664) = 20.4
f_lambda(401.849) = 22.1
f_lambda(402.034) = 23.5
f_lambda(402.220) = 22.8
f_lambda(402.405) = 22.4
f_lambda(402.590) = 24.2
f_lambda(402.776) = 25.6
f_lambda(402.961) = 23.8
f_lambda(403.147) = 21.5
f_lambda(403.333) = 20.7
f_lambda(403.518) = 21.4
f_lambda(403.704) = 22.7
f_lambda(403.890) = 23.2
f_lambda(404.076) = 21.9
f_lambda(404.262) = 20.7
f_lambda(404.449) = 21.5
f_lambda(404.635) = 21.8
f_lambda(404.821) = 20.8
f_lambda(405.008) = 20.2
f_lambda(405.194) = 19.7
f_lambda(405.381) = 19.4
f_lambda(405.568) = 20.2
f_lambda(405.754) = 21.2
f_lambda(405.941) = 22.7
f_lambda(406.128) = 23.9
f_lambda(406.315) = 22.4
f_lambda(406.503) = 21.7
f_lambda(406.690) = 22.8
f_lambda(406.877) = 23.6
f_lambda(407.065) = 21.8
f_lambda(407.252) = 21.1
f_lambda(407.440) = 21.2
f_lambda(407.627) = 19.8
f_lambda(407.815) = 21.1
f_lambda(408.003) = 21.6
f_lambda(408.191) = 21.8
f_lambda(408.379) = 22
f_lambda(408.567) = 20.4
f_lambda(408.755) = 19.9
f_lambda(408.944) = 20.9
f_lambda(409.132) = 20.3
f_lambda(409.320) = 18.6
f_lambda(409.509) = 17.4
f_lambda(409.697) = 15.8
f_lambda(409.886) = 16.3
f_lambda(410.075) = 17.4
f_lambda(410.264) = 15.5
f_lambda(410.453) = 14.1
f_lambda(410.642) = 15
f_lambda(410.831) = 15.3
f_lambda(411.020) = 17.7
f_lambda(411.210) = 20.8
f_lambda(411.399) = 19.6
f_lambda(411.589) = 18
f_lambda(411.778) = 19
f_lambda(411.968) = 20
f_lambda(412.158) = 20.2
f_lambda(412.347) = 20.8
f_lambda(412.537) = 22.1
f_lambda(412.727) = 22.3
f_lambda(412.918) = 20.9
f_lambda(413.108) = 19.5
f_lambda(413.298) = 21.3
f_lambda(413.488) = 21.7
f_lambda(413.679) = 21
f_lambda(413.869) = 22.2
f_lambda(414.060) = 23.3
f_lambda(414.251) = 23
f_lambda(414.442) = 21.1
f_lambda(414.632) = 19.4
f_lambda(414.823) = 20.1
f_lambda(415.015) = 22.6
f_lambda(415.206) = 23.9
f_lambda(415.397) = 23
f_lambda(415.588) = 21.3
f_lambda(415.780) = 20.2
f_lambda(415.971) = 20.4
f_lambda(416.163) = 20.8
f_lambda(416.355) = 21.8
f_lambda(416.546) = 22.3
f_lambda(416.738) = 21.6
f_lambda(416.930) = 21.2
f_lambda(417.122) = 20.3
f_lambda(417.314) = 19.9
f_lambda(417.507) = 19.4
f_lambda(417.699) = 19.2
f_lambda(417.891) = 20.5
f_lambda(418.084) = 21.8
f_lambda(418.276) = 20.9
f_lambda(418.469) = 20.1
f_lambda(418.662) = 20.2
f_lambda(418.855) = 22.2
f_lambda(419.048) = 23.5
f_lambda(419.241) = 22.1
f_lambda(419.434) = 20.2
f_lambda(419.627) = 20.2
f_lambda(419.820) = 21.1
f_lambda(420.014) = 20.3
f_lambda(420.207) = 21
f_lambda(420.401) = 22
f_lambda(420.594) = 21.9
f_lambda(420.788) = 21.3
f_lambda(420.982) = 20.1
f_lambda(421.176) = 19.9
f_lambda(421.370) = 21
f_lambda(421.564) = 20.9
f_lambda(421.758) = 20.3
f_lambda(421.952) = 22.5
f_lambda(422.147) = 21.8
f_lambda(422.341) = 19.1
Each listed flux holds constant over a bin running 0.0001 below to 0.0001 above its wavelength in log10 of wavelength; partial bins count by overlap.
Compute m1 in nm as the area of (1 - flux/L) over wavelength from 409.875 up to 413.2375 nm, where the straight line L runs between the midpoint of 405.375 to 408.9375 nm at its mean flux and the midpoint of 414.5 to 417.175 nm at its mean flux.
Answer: 0.435 nm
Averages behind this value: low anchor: 21.5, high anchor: 21.4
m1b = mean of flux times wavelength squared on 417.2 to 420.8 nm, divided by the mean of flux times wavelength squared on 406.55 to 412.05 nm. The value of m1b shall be 1.14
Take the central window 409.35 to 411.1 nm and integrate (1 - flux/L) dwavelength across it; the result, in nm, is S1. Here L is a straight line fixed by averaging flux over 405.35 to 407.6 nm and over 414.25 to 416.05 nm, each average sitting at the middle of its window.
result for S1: 0.447 nm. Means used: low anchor 21.8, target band 16.1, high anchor 21.4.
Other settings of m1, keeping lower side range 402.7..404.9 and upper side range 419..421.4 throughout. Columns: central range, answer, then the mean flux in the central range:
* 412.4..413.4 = 0.02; 21.2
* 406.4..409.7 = 0.16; 20.8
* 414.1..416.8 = -0.02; 21.6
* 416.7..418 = 0.06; 20.2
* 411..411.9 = 0.10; 19.1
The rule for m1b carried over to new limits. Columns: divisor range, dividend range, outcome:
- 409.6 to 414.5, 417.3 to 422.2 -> 1.12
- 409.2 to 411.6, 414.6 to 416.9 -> 1.29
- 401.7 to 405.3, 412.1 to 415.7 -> 1.03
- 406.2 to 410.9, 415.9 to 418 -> 1.10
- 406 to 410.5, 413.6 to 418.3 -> 1.10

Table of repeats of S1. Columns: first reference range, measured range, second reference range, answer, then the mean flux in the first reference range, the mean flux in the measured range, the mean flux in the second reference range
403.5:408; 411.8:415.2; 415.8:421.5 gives -0.02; 21.5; 21.3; 20.9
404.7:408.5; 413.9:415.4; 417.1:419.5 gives -0.07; 21.4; 22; 20.8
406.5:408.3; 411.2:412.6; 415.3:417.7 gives 0.09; 21.7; 20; 20.9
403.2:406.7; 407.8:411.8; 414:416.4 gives 0.56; 21.5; 18.5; 21.6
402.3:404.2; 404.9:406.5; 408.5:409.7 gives 0.00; 22.7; 21.2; 19.3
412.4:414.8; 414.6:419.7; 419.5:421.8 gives 0.01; 21.4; 21.1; 20.8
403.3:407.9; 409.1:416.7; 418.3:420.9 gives 0.51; 21.5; 19.9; 21.2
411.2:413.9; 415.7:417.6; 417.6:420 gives 0.00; 20.6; 20.8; 21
